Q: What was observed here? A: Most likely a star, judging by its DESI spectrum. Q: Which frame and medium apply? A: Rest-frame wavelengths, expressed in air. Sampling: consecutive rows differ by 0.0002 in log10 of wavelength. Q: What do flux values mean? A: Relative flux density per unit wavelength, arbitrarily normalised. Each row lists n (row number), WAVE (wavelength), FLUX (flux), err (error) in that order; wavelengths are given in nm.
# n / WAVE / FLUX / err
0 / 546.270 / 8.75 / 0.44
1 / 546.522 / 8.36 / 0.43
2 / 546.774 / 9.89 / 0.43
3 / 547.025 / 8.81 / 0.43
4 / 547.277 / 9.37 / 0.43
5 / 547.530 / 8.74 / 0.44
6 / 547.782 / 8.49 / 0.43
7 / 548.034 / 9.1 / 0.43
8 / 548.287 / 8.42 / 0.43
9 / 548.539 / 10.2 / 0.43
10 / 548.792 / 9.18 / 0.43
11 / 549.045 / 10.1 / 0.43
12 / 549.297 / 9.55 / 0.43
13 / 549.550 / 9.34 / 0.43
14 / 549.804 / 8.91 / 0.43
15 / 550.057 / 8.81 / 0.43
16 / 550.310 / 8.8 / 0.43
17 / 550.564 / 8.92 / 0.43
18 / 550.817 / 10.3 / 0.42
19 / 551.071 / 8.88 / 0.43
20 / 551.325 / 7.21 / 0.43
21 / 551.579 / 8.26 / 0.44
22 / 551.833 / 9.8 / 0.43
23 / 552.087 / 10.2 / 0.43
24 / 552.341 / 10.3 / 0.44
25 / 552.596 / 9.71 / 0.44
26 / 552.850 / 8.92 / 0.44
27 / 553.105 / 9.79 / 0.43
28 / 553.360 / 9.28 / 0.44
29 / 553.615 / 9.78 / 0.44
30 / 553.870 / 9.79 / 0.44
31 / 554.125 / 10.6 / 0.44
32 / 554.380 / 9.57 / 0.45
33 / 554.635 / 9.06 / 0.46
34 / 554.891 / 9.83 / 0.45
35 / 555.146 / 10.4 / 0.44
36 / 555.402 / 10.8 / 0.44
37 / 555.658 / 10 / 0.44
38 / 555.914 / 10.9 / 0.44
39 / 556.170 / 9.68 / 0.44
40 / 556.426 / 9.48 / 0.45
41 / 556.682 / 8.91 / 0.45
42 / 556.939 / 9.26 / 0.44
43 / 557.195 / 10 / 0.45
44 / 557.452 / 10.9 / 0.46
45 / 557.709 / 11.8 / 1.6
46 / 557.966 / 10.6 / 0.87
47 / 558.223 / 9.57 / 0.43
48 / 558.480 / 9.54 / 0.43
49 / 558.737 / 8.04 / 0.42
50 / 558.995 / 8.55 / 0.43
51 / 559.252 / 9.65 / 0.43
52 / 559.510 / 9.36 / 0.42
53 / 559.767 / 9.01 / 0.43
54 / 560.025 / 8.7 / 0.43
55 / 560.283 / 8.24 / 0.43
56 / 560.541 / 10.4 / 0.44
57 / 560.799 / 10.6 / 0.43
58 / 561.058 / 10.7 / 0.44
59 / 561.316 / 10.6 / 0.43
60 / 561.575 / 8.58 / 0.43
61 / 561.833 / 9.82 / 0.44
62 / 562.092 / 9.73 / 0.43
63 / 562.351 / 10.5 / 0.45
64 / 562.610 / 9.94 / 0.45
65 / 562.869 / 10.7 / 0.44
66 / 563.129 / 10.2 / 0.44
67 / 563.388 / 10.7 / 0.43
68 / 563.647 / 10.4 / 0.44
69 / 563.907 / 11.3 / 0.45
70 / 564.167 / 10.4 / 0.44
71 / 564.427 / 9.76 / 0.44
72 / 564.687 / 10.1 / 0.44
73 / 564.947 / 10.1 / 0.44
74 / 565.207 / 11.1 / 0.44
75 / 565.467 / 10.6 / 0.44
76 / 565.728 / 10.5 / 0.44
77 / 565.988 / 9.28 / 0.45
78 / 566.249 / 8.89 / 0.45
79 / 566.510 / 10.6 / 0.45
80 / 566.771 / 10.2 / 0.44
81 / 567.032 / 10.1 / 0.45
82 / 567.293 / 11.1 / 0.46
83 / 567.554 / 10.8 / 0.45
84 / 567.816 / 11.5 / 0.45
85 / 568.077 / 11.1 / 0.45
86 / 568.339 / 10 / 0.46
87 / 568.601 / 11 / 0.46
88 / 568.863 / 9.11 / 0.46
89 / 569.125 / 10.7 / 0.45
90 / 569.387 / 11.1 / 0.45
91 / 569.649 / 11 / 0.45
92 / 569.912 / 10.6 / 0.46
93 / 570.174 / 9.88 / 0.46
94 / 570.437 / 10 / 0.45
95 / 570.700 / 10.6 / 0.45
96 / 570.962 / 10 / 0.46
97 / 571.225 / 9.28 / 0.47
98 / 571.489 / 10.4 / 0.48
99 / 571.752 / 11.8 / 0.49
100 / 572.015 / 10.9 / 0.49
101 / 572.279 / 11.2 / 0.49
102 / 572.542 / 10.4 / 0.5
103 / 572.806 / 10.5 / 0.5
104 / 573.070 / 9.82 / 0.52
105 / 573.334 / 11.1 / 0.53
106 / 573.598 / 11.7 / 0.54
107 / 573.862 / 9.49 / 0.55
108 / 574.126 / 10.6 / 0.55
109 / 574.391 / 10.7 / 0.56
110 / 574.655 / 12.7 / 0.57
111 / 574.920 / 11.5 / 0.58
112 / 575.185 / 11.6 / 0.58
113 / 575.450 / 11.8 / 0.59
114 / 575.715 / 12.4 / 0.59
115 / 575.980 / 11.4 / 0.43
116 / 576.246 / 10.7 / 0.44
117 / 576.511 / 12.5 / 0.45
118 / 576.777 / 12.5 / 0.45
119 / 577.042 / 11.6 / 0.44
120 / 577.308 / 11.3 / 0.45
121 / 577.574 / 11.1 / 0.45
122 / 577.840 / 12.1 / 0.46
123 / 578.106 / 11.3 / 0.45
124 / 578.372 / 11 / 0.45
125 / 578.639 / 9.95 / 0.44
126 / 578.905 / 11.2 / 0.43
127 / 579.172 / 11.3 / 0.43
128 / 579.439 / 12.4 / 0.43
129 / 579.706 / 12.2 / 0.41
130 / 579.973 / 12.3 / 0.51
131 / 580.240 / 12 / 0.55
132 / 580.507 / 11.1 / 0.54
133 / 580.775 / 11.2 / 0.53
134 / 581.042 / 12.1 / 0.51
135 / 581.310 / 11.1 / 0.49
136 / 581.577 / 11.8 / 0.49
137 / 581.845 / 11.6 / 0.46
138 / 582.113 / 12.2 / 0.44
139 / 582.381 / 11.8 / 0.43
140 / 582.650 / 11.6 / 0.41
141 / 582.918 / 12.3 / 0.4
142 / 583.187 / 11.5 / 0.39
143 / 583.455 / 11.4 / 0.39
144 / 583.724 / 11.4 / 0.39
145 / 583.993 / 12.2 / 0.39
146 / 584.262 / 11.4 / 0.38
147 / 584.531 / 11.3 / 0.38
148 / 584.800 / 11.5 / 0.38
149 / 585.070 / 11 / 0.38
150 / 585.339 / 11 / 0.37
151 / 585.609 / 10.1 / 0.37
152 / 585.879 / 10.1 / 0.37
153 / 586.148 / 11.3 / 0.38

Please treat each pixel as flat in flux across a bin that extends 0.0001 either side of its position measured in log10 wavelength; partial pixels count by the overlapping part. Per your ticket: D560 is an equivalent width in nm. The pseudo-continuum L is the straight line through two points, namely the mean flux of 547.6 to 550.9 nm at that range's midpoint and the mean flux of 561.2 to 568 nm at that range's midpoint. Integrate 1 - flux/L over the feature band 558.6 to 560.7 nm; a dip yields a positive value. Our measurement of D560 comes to 0.196 nm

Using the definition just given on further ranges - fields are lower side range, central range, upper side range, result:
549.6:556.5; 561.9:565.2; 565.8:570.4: -0.06 nm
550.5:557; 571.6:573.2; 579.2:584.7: 0.04 nm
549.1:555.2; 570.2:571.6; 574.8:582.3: 0.12 nm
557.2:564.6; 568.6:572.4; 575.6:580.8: 0.13 nm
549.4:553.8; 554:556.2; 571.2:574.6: -0.14 nm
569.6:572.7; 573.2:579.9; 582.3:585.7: -0.35 nm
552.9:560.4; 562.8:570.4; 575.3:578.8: 0.10 nm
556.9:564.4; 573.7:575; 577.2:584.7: 0.01 nm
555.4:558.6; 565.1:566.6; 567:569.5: 0.06 nm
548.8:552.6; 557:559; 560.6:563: -0.02 nm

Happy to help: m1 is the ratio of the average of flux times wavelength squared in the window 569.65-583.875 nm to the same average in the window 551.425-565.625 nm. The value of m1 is 1.2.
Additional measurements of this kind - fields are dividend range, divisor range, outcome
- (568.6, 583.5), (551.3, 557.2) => 1.25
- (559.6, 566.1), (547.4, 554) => 1.14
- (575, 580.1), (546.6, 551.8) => 1.42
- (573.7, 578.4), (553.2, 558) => 1.23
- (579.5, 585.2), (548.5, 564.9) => 1.31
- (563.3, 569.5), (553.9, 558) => 1.07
